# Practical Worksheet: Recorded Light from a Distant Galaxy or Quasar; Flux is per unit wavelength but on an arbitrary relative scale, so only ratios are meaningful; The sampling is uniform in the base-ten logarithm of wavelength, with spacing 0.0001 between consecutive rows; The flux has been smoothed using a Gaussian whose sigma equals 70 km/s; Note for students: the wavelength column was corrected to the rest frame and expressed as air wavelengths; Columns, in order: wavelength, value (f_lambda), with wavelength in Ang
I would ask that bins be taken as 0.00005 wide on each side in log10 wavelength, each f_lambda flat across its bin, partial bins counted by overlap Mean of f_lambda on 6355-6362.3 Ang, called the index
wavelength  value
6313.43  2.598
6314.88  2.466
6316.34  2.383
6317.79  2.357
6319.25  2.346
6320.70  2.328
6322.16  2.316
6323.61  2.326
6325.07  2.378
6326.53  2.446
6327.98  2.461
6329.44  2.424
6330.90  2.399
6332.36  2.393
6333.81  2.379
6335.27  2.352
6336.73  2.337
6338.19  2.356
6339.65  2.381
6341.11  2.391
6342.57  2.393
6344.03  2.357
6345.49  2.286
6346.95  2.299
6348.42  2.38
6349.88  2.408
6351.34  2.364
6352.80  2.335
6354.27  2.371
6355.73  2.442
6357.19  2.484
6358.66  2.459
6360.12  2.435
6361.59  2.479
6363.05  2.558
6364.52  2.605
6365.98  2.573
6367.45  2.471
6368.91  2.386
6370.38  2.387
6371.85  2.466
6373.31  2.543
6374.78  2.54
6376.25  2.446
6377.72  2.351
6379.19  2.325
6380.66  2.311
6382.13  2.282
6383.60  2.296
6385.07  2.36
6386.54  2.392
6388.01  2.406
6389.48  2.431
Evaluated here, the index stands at 2.46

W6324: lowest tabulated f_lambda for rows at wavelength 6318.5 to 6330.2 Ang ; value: 2.316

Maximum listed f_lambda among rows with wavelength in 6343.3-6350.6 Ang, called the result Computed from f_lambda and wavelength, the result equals 2.408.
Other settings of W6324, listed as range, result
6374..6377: 2.446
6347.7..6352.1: 2.364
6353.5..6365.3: 2.371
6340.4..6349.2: 2.286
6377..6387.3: 2.282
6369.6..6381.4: 2.311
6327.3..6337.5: 2.337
